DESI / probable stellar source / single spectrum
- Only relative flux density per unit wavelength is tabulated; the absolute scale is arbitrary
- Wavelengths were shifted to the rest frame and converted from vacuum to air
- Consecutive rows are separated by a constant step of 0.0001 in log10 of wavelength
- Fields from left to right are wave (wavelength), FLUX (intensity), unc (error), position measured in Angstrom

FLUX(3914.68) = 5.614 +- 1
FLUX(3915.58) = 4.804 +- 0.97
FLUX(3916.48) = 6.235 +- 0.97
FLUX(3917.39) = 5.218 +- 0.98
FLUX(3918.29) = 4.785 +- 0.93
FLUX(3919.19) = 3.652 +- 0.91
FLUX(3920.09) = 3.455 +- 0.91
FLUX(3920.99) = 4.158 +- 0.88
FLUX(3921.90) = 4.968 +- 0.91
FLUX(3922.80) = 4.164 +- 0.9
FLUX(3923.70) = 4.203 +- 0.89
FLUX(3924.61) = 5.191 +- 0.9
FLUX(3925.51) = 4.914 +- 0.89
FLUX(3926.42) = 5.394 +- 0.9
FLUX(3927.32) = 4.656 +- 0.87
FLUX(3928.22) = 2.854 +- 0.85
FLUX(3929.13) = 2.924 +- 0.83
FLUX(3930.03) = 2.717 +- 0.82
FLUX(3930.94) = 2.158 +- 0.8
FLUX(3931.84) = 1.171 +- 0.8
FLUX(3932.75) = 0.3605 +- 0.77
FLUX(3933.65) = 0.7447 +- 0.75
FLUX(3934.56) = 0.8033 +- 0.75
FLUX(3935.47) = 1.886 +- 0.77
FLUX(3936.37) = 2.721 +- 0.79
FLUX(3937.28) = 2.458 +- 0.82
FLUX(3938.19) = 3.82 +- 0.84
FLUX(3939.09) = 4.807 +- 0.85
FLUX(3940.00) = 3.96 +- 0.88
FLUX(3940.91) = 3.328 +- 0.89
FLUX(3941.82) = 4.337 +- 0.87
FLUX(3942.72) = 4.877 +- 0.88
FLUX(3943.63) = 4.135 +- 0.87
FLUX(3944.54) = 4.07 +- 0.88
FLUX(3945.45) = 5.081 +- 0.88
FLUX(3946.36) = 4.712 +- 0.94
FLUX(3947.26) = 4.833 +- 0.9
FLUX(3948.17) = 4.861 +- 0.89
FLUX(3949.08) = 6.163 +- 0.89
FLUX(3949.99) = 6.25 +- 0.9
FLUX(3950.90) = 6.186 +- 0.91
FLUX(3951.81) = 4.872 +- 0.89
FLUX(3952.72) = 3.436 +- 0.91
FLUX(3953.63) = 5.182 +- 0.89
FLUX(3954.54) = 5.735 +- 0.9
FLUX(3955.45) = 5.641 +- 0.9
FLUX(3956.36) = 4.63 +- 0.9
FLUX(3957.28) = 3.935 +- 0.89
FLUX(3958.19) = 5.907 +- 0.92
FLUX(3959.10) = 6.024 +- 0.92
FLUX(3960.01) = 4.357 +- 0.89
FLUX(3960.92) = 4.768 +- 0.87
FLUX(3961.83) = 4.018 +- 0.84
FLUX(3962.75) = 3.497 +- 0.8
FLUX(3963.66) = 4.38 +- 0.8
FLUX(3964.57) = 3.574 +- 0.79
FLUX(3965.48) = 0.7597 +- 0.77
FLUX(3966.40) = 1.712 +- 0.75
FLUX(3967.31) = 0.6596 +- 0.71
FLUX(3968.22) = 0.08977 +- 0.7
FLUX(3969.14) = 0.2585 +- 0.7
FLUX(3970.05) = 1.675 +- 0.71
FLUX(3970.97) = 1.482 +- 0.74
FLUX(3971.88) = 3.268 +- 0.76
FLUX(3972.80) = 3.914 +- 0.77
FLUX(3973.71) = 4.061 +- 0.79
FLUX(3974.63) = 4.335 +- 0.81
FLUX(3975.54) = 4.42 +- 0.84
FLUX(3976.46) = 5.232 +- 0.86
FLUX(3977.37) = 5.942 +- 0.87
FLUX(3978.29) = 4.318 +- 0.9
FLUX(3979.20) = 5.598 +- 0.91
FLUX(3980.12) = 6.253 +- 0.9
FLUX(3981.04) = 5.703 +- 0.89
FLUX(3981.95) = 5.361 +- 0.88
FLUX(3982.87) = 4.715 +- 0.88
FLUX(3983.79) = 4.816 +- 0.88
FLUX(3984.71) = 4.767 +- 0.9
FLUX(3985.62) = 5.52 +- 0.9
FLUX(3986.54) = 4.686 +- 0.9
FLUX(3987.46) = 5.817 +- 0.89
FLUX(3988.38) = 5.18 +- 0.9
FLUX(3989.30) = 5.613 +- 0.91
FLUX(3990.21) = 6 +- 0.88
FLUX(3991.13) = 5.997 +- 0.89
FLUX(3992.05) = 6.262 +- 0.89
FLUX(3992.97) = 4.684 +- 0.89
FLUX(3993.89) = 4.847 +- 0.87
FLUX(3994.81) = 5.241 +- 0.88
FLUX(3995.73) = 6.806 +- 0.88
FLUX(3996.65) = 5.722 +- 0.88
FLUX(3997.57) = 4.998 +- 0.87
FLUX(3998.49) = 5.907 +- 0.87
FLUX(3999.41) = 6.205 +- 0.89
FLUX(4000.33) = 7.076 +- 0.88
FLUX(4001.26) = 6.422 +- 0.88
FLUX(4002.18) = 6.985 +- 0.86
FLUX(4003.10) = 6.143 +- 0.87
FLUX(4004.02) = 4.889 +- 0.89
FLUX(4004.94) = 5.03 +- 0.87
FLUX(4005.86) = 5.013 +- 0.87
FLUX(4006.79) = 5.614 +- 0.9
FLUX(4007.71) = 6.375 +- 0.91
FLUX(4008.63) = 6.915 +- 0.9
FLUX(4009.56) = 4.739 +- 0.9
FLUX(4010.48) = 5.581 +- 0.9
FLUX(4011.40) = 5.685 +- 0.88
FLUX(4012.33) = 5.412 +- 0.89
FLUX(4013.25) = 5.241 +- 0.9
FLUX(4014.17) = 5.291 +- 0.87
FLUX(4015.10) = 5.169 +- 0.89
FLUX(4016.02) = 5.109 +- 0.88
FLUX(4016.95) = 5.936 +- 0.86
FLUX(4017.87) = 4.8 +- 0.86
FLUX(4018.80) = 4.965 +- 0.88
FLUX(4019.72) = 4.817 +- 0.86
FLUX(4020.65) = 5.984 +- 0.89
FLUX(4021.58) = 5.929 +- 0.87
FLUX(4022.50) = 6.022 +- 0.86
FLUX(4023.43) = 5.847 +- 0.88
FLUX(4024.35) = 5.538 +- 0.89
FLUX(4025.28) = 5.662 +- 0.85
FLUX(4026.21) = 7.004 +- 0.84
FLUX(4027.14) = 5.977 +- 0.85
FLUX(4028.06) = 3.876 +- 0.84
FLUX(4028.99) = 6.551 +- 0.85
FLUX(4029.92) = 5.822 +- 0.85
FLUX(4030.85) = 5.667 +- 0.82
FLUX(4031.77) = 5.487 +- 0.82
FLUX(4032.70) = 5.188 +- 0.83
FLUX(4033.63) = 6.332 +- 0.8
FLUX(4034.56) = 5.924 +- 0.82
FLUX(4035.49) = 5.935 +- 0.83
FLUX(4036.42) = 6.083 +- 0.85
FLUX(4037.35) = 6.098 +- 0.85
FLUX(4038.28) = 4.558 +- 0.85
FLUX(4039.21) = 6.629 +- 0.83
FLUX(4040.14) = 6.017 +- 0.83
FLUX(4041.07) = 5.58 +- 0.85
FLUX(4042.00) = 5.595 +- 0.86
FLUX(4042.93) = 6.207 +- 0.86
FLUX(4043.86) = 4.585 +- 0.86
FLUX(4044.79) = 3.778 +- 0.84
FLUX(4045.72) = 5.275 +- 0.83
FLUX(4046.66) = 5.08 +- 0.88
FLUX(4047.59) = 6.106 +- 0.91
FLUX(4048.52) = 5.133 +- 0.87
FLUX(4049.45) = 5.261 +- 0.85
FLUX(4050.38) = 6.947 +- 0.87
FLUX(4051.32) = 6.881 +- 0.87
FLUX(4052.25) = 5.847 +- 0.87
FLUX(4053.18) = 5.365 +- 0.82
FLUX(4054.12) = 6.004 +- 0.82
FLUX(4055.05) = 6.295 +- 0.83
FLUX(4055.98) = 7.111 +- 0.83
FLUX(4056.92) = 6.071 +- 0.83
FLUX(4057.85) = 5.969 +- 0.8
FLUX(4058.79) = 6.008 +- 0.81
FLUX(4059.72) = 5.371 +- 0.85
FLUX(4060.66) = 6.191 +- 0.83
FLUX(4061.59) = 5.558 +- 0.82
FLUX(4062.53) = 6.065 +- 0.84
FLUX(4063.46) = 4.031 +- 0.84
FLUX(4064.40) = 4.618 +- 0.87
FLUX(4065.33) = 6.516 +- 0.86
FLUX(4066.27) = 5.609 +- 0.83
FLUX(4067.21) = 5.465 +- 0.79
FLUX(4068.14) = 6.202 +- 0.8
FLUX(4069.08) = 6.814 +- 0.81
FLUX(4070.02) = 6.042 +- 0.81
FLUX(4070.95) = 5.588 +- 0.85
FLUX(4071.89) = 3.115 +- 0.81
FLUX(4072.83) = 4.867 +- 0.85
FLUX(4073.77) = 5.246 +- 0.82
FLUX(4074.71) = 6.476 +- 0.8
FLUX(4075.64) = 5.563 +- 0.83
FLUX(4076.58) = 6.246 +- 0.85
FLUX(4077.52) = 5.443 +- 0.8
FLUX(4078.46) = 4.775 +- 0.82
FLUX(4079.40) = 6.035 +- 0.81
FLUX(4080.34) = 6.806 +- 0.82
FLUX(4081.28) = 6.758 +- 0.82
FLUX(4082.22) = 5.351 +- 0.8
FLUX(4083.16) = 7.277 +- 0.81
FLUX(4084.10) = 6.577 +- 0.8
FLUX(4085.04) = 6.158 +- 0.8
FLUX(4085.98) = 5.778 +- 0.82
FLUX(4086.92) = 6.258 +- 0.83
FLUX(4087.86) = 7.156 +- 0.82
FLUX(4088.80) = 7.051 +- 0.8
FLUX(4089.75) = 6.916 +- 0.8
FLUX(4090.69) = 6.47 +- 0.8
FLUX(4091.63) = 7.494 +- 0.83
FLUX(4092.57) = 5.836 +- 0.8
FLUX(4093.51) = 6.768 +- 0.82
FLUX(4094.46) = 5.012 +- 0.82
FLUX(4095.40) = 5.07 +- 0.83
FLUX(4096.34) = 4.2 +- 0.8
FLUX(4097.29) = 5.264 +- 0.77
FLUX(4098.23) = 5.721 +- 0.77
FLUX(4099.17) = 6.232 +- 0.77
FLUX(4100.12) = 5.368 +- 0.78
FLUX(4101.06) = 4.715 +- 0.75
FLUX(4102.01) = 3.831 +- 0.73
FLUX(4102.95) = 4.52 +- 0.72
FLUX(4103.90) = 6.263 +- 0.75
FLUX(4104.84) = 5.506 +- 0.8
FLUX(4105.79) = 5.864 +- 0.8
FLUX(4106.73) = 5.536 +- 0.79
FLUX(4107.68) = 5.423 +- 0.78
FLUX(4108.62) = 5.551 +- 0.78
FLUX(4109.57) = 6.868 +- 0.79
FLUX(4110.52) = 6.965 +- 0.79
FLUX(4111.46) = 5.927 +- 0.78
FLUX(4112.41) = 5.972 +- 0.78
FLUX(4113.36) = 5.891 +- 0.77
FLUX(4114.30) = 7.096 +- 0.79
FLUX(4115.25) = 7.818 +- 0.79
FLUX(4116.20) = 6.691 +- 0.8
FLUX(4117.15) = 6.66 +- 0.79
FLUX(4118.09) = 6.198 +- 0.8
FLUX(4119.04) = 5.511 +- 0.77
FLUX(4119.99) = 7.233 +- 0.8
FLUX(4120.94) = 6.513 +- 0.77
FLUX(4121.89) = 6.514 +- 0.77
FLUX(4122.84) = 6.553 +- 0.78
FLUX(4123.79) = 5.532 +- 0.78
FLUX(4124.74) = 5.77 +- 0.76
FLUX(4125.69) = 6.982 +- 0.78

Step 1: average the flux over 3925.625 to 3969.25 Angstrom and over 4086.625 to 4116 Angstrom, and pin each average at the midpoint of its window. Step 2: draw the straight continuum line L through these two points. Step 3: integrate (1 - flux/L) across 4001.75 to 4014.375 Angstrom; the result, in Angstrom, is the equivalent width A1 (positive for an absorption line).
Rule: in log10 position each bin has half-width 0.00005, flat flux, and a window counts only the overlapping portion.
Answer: -2.9 Angstrom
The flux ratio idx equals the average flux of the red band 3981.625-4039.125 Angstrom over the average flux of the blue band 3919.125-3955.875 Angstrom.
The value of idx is 1.42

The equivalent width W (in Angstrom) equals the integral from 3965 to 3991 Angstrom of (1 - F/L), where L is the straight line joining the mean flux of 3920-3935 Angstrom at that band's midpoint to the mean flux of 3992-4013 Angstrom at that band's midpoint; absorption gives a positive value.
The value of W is 5.1 Angstrom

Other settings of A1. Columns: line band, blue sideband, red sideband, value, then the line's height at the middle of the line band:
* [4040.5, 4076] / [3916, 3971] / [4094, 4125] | -2.8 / 5.23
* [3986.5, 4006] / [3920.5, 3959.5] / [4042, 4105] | -3.9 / 4.79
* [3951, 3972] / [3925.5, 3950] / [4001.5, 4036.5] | 2.9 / 4.15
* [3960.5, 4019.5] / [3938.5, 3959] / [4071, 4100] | 4.6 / 5.19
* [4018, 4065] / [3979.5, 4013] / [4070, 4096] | 1.1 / 5.82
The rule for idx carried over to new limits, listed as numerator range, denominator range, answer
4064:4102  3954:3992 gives 1.37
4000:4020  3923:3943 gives 1.75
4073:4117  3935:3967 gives 1.40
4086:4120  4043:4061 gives 1.04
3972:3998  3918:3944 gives 1.52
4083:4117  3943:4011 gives 1.25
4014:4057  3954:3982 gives 1.46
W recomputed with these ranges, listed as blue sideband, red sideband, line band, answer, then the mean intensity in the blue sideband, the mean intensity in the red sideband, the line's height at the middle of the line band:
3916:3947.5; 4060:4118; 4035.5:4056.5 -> -1.83 Angstrom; 3.7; 5.89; 5.29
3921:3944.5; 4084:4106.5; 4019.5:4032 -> -2.57 Angstrom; 3.37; 5.82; 4.77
